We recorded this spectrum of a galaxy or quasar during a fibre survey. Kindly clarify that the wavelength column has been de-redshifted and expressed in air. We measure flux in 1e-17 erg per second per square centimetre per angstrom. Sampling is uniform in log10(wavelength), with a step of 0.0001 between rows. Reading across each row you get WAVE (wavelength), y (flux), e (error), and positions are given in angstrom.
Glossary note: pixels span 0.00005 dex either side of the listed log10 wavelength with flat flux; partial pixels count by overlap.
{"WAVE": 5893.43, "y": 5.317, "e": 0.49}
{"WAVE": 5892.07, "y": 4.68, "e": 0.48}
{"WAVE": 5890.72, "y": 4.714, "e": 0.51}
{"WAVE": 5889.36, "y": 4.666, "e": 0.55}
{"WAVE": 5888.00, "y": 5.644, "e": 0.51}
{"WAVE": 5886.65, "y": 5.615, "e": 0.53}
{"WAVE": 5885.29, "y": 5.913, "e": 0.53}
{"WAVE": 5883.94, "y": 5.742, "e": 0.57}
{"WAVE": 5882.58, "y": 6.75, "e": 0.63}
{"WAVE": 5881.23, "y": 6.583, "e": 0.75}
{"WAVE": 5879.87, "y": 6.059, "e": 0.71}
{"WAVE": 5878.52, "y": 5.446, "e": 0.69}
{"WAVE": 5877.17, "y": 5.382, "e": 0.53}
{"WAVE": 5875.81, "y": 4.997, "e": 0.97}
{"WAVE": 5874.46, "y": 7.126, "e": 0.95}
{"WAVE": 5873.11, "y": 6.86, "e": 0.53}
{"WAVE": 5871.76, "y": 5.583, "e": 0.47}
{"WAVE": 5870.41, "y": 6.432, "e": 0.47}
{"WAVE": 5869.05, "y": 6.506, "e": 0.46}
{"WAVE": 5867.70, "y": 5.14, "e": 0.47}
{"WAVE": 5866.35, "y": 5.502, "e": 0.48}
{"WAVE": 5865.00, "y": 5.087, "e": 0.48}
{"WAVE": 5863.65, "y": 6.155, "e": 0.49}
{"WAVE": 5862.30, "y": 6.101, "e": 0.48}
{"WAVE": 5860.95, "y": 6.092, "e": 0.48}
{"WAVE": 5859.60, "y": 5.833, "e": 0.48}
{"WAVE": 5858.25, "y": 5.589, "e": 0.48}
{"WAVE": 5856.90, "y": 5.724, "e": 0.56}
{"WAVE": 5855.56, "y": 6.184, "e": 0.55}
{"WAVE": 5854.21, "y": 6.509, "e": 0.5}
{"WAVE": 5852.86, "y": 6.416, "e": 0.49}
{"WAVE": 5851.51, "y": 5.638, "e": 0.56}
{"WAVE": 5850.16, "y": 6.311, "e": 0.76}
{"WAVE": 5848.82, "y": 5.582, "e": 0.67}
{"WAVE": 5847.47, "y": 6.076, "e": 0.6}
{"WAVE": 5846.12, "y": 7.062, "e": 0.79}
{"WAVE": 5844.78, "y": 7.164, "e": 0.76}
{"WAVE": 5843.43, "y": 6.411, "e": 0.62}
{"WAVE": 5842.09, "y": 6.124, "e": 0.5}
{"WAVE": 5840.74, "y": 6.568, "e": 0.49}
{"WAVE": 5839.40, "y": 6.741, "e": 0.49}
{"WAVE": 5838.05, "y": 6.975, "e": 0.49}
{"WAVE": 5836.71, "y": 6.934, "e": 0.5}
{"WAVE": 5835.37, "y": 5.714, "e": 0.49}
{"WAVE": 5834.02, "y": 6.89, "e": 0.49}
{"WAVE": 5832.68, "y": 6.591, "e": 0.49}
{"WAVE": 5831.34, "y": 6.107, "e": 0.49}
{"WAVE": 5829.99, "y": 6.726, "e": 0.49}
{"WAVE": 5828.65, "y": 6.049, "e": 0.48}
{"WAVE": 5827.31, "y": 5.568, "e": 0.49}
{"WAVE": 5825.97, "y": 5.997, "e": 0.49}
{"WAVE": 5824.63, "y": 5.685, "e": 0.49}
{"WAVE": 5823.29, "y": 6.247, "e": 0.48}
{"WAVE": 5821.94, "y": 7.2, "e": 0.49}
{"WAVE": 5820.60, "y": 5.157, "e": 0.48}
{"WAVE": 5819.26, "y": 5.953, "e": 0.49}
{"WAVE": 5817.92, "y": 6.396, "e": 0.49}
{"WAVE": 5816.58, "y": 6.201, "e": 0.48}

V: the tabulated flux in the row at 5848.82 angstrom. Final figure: 5.582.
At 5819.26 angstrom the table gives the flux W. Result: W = 5.953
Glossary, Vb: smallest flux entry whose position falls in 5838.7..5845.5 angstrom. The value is 6.124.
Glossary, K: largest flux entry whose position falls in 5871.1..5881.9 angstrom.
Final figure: 7.126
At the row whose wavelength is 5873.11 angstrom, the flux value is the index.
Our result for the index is 6.86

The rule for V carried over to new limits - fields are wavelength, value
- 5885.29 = 5.913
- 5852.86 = 6.416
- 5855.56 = 6.184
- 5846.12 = 7.062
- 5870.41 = 6.432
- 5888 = 5.644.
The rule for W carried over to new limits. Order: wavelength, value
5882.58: 6.75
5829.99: 6.726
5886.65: 5.615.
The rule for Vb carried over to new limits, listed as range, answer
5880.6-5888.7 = 5.615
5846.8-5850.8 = 5.582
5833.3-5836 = 5.714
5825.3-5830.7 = 5.568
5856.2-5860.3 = 5.589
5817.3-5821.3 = 5.157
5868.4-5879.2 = 4.997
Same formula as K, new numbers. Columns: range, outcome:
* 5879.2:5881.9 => 6.583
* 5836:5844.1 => 6.975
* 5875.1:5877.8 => 5.382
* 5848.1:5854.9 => 6.509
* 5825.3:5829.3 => 6.049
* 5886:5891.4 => 5.644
